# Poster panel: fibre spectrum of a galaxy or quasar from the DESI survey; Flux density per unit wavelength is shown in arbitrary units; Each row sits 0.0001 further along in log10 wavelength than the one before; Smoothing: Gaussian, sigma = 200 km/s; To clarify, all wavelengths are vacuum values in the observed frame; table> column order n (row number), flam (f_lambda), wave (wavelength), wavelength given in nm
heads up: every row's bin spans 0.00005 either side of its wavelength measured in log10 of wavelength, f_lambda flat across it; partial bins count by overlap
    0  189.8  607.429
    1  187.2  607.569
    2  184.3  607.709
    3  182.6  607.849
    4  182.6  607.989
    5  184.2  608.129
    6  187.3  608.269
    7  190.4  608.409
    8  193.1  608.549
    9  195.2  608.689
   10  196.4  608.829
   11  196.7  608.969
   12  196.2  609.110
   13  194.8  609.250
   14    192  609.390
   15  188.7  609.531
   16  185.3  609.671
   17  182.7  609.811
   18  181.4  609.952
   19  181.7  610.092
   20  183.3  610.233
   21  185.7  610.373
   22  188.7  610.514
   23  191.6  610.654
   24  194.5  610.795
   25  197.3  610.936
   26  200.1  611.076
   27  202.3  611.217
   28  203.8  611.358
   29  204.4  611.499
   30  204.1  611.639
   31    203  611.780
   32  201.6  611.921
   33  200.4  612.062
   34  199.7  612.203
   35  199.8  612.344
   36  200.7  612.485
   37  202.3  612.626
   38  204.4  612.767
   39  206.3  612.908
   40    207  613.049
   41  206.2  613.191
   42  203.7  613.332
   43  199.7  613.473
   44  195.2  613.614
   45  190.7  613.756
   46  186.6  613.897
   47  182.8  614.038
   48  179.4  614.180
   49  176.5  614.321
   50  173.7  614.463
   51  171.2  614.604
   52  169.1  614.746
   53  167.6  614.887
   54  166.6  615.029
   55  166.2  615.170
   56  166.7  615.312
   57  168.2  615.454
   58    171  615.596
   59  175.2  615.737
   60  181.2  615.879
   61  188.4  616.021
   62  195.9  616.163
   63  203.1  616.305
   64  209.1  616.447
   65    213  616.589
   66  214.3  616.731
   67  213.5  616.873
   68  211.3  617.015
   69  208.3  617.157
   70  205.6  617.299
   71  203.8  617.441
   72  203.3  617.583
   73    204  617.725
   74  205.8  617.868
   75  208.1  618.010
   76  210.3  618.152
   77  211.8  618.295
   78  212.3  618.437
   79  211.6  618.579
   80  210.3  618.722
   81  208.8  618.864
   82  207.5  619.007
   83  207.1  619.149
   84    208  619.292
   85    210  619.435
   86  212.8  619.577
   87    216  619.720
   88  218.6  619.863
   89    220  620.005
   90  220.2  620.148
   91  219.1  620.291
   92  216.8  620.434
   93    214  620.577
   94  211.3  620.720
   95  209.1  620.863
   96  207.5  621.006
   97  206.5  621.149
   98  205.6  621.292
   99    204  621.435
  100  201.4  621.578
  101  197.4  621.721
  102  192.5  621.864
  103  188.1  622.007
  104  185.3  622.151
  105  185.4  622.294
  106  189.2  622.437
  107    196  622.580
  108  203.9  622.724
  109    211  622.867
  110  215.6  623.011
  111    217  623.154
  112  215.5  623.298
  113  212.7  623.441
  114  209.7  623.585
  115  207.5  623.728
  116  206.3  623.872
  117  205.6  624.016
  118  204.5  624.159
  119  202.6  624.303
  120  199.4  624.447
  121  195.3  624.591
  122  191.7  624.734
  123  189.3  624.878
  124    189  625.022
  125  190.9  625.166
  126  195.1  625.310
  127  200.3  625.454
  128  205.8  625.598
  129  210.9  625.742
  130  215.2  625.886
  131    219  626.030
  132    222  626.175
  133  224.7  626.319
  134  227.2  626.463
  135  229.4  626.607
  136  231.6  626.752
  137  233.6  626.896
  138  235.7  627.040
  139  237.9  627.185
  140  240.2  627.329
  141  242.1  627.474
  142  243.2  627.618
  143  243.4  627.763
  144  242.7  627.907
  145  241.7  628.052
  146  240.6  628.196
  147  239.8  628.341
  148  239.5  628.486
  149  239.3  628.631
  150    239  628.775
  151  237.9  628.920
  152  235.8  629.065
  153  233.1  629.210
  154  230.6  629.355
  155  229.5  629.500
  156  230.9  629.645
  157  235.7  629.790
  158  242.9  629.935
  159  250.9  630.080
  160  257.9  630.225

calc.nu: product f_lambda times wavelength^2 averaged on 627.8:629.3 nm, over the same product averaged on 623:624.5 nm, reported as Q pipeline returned 1.2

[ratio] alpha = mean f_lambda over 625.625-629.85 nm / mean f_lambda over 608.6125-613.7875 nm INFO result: 1.2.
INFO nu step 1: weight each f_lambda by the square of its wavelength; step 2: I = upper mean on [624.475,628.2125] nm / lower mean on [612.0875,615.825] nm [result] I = 1.23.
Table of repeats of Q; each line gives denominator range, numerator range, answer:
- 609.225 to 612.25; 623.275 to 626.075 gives 1.10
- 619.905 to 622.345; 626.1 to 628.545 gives 1.17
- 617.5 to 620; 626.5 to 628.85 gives 1.17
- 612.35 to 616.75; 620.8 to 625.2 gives 1.10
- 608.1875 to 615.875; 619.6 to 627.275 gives 1.14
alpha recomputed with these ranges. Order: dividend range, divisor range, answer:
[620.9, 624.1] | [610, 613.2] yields 1.02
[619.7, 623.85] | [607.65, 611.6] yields 1.08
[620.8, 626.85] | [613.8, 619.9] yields 1.05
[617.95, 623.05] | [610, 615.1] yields 1.08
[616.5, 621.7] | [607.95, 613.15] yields 1.08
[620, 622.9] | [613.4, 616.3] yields 1.14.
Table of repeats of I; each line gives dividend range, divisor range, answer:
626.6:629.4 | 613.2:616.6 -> 1.36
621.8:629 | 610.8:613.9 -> 1.12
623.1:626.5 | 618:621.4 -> 0.99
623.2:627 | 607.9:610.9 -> 1.16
